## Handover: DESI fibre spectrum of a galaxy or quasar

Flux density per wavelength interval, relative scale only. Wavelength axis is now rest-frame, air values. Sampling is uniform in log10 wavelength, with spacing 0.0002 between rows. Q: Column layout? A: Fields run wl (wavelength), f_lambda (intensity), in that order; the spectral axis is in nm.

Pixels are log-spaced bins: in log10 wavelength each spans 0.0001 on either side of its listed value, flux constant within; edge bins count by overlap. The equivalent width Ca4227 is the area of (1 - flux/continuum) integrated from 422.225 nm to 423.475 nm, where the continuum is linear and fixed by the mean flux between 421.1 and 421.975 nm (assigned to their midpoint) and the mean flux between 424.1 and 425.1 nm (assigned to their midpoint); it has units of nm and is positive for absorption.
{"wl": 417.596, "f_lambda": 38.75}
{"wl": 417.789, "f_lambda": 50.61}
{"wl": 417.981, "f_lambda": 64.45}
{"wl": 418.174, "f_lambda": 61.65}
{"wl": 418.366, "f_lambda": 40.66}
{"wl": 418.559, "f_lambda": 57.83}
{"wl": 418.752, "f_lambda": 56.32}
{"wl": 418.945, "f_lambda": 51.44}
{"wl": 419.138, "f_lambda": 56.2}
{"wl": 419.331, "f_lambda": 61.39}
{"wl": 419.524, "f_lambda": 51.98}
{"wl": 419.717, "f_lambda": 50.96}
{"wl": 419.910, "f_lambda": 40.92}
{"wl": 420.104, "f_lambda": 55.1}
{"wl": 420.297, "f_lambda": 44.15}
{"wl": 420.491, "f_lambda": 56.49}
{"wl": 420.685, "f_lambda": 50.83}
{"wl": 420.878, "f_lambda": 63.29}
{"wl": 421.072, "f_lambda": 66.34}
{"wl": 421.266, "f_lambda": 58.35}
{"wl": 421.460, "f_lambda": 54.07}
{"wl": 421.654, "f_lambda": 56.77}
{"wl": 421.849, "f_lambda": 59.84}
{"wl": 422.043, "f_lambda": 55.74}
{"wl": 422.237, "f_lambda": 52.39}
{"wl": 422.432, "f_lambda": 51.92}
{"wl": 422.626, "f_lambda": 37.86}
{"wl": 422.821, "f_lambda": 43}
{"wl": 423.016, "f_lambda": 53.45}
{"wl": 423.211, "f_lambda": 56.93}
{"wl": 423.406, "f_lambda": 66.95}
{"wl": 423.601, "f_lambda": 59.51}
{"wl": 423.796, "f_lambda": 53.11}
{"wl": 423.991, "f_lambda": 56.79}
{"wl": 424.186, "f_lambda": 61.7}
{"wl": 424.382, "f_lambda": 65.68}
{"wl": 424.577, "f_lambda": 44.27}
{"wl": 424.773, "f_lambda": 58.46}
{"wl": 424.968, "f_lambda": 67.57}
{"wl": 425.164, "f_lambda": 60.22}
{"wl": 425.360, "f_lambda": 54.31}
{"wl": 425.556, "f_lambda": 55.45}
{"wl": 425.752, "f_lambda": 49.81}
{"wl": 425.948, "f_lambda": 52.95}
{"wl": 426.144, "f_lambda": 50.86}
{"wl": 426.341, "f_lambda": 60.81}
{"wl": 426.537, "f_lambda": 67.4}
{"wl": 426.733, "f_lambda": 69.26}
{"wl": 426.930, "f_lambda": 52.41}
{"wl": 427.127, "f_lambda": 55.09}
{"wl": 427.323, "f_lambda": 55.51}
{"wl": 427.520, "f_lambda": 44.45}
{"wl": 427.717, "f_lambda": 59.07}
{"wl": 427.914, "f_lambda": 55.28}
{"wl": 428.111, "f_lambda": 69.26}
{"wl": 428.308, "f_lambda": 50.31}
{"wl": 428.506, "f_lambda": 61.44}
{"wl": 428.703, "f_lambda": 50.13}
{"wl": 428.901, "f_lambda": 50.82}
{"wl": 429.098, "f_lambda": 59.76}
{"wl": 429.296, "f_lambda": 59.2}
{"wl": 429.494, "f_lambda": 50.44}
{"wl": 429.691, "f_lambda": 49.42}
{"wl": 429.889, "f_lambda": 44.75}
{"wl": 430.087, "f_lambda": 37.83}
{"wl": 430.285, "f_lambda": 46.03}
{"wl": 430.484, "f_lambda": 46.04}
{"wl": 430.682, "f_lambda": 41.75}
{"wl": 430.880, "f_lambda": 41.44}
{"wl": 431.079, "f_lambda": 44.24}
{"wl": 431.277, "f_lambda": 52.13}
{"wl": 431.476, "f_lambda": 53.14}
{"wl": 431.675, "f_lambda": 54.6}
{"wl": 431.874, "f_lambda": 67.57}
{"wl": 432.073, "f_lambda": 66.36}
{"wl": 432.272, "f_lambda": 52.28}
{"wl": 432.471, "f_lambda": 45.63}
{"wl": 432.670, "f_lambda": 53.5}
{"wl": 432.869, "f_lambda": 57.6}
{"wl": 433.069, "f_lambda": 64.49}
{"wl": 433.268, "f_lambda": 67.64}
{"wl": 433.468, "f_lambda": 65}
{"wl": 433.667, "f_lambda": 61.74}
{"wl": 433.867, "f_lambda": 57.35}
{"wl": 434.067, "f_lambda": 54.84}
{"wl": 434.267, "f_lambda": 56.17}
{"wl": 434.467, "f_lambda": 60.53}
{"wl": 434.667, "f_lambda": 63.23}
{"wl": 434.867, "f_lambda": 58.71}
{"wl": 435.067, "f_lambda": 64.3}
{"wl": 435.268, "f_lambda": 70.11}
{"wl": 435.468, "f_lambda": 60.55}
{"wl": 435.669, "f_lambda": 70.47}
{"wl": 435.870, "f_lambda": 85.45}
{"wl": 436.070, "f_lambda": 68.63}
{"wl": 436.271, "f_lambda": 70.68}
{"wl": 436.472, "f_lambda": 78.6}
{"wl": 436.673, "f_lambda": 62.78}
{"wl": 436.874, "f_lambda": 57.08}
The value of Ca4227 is 0.15 nm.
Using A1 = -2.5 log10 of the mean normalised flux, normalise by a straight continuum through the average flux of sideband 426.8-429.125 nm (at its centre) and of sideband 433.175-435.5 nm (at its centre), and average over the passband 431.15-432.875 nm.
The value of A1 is 0.07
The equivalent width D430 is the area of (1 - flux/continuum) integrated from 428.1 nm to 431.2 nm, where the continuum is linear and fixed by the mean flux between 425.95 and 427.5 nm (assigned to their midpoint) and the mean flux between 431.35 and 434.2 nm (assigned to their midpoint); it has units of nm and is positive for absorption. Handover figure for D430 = 0.45 nm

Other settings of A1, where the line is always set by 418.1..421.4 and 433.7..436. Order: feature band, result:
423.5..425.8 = 0.00 mag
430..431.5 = 0.34 mag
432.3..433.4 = 0.09 mag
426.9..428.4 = 0.07 mag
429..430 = 0.15 mag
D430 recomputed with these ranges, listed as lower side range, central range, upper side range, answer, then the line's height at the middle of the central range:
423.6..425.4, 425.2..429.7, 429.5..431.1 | -0.44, 51.1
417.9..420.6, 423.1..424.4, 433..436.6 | -0.06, 56.9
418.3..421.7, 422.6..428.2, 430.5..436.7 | -0.01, 56.5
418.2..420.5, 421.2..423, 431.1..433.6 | 0.04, 53.3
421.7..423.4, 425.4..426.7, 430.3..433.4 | -0.10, 52.9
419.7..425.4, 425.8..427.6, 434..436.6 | 0.08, 58.9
